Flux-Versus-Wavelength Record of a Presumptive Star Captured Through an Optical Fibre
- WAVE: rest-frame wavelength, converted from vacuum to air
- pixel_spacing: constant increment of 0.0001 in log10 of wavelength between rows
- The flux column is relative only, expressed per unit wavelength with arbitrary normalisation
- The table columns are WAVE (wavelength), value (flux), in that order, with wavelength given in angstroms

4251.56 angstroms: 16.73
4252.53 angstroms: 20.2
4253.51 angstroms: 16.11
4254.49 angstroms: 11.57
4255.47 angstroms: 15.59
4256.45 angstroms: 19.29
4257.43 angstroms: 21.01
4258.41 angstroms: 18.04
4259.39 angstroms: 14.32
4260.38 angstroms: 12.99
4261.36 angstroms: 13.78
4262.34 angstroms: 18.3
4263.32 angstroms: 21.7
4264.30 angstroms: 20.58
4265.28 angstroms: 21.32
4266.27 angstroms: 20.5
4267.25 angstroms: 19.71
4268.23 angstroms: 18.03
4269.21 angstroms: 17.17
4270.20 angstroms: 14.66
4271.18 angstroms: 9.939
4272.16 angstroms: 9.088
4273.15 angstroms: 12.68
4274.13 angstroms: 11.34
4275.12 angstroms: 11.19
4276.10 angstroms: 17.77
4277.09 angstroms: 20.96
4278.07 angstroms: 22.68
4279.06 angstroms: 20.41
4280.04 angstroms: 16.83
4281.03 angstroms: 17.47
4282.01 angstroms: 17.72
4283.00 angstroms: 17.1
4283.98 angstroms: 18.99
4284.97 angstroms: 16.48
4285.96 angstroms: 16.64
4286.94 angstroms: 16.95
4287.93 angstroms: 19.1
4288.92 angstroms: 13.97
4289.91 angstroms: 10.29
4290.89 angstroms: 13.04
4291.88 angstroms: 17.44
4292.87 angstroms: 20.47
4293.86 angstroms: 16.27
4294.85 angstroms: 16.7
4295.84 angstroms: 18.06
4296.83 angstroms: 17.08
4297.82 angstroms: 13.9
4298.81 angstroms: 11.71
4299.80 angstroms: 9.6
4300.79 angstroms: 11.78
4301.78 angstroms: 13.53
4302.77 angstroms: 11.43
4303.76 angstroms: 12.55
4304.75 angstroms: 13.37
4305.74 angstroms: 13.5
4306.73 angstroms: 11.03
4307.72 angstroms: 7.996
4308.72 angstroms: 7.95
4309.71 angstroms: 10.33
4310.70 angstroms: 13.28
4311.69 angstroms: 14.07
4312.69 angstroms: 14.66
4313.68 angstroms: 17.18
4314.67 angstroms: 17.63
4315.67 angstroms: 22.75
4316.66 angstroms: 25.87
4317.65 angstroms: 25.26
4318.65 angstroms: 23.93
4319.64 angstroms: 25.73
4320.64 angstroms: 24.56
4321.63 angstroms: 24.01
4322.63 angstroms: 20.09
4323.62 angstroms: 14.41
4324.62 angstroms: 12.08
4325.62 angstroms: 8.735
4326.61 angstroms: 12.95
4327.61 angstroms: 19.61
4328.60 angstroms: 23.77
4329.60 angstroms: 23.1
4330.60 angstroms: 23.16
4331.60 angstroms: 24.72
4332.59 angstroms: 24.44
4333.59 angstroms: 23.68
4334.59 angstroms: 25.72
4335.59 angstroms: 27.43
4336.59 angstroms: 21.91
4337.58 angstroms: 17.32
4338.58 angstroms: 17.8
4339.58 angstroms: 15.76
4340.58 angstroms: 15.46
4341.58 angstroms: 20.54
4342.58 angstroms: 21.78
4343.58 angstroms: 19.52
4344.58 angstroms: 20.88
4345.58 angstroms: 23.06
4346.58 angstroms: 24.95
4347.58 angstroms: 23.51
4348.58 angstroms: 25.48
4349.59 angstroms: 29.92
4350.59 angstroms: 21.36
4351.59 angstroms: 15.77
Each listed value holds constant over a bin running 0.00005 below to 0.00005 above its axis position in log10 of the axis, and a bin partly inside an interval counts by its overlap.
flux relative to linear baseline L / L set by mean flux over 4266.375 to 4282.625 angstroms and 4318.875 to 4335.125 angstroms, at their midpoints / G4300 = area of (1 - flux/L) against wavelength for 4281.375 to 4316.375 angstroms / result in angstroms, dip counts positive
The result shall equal 6.6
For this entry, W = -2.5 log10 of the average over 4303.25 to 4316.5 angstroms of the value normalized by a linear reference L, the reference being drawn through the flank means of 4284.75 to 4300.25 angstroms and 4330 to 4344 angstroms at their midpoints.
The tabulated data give 0.28 mag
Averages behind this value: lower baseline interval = 15.5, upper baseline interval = 21.4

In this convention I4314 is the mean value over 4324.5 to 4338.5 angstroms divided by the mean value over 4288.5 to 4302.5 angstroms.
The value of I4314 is 1.4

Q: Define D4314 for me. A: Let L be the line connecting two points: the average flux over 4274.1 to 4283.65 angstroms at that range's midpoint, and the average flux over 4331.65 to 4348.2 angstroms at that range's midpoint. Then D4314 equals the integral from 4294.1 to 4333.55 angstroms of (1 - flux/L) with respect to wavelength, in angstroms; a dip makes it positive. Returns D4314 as 6.14 angstroms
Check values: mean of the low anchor 17.7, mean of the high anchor 21.6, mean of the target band 16.9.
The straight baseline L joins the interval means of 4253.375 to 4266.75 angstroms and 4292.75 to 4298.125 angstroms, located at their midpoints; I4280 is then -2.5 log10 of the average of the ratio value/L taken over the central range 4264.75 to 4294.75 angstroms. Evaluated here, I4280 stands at 0.04 mag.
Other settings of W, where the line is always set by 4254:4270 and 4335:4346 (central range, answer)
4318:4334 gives -0.047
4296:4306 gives 0.406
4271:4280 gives 0.178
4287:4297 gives 0.150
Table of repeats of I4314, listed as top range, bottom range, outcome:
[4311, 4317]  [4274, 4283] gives 1.04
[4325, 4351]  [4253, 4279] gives 1.29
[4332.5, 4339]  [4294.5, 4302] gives 1.61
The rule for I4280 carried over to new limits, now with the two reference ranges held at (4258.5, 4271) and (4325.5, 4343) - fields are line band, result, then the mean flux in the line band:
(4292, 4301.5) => 0.25 mag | 15.1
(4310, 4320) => 0.00 mag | 19.8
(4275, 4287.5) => 0.02 mag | 18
